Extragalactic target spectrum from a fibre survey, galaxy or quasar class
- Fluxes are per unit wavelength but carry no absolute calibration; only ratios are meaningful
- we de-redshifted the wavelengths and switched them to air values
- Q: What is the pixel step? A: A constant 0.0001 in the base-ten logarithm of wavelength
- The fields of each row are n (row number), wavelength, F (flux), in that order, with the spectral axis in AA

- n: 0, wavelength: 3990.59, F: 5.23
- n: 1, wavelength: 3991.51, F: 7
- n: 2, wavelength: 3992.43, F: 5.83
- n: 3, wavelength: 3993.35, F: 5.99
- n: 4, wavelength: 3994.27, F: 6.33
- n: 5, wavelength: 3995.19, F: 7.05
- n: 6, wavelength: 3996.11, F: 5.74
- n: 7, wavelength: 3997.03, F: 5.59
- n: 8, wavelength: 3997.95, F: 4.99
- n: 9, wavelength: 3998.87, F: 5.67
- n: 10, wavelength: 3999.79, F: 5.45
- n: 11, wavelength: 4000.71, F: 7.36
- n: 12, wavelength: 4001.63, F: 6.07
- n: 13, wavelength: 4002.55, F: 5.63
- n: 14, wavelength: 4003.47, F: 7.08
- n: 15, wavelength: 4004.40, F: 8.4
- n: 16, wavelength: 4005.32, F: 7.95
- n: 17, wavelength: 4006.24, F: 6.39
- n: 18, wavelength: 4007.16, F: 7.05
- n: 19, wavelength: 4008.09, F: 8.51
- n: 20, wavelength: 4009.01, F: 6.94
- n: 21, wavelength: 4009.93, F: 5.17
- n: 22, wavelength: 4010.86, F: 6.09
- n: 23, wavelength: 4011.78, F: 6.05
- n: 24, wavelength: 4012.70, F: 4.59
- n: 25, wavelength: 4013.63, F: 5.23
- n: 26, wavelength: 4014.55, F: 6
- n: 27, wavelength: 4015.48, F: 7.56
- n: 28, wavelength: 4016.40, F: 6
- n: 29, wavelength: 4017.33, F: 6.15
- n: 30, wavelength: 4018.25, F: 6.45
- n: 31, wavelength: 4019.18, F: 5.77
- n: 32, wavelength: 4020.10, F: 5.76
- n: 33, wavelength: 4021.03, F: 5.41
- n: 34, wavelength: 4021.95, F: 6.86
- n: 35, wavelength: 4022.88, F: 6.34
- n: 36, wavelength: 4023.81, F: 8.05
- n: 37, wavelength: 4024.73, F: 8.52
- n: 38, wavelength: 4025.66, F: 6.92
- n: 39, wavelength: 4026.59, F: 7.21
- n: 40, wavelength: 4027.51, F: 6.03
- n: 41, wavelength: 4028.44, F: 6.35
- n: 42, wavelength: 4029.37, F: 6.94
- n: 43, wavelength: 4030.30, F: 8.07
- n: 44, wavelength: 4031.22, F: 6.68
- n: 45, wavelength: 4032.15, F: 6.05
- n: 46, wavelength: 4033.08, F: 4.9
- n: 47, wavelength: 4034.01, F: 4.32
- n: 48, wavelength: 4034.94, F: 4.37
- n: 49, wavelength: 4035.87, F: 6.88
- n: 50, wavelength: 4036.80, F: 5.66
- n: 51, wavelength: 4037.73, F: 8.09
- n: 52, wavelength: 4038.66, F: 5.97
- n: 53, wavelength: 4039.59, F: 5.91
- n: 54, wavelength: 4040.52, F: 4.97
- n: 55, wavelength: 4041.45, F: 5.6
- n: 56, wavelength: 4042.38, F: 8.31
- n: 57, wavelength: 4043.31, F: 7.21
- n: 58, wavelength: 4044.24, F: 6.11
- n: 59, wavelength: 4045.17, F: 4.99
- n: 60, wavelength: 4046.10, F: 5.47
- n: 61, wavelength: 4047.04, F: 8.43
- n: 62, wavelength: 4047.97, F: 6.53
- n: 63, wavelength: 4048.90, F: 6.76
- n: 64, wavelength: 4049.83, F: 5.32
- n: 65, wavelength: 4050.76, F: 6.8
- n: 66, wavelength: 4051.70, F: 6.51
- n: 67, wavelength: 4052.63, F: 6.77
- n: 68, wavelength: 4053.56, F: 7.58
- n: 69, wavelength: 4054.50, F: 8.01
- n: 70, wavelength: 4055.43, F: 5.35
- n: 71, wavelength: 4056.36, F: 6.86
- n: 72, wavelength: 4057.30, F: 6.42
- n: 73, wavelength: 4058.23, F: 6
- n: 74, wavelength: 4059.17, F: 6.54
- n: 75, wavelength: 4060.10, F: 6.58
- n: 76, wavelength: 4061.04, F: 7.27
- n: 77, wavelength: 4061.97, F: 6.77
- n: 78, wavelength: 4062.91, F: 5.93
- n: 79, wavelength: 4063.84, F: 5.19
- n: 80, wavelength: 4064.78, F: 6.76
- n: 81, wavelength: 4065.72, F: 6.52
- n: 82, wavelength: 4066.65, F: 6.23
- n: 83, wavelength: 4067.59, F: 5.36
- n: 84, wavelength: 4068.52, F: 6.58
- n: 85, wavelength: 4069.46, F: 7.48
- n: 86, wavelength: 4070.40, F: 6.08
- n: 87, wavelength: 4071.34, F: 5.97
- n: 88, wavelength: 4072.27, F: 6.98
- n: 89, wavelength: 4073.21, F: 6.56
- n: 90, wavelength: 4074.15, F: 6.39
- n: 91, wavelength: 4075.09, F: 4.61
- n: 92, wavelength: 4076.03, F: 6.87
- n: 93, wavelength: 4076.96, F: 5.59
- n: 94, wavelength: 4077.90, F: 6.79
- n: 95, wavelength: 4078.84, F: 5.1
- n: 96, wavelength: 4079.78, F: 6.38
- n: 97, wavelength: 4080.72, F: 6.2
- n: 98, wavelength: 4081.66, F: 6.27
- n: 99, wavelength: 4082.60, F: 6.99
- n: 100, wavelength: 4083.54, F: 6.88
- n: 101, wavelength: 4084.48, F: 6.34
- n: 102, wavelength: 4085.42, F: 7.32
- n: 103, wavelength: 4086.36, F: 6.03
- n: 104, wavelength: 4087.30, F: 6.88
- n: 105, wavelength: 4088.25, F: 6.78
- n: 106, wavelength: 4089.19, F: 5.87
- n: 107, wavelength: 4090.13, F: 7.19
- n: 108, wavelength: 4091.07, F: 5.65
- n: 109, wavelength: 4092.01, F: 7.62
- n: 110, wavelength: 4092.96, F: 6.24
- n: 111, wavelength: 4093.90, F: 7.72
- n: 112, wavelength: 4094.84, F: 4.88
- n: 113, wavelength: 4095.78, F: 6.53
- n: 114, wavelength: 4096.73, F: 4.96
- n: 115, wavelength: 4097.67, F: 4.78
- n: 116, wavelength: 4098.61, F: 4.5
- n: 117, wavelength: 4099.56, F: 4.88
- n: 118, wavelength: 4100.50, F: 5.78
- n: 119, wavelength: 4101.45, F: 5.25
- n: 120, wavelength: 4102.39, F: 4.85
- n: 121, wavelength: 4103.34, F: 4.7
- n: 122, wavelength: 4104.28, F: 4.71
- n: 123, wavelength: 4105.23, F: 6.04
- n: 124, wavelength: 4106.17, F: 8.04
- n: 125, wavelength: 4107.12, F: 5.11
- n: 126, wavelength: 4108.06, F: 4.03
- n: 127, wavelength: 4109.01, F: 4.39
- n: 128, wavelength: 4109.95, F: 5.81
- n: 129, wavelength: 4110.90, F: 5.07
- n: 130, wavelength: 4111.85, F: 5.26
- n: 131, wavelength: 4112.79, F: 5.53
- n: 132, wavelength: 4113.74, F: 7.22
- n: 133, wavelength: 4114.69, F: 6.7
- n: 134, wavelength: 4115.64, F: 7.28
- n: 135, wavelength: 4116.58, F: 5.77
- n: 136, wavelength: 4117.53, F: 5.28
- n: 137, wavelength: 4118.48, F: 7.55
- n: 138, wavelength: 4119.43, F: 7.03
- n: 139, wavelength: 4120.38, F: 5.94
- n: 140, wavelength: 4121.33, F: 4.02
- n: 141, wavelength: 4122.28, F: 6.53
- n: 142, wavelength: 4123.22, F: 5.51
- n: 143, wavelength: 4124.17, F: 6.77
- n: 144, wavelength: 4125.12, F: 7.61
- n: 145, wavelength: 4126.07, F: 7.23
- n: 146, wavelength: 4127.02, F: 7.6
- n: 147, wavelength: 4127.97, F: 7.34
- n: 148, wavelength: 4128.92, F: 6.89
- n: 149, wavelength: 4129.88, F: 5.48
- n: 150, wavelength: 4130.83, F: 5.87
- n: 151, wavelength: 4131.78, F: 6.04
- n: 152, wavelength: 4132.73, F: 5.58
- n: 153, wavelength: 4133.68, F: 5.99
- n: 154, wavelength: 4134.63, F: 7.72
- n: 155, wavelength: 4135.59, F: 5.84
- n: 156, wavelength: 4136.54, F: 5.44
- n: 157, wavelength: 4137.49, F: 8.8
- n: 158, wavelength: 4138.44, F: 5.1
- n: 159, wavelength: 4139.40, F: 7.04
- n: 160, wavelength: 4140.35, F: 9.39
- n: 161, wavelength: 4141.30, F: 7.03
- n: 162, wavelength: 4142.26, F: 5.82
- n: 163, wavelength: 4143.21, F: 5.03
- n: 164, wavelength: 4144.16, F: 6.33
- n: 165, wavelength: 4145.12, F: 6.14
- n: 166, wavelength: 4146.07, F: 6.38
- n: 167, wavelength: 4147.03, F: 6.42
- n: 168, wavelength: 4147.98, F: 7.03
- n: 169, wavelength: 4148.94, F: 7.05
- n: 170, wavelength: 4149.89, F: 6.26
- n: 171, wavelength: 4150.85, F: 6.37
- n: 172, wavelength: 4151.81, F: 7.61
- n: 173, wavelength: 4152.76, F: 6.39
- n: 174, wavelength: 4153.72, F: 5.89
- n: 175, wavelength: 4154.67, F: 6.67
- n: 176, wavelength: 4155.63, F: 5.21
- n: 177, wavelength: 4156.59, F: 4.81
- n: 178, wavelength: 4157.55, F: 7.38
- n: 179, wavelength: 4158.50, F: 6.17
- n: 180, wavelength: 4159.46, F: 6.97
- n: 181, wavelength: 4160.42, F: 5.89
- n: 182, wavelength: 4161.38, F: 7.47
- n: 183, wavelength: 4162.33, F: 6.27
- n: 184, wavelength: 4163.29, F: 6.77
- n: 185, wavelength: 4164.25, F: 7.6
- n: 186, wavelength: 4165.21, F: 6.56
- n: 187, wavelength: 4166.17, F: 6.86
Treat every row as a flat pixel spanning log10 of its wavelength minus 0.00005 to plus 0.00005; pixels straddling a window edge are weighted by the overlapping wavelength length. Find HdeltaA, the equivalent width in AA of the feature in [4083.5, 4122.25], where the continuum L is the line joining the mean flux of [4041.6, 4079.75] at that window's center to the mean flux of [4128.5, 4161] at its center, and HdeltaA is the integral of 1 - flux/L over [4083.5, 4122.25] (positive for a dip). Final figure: 3.10 AA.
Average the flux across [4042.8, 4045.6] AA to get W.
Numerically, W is 6.16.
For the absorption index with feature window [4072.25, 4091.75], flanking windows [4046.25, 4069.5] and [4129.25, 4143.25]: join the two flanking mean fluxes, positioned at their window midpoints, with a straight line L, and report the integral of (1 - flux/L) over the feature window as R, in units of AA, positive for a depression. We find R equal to 0.5 AA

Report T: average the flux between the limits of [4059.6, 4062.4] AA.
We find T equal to 6.88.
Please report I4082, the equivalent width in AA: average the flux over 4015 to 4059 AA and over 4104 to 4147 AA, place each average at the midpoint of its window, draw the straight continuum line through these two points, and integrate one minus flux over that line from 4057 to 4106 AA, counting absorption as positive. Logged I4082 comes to 1.67 AA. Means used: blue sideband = 6.45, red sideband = 6.26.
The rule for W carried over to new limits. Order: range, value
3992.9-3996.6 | 6.27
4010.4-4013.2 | 5.58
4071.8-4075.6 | 6.14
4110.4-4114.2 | 5.76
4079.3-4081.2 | 6.28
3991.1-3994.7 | 6.27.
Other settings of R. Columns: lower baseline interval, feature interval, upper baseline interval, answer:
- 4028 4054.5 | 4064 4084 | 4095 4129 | -0.5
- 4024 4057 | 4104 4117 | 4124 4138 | 1.6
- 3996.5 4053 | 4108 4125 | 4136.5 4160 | 1.4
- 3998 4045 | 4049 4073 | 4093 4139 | -1.0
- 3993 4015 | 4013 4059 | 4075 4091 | -0.5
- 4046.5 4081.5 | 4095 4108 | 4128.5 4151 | 2.2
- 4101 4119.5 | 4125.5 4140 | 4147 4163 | -1.1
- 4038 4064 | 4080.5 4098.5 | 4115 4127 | 0.3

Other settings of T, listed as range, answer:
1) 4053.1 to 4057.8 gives 6.84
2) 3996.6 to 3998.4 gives 5.29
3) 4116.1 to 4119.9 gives 6.41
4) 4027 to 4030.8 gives 6.87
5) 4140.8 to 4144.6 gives 6.08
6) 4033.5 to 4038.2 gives 5.85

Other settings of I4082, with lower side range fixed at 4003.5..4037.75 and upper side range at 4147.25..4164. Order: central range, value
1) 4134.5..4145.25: -0.21 AA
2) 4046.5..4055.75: -0.50 AA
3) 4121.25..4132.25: 0.00 AA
